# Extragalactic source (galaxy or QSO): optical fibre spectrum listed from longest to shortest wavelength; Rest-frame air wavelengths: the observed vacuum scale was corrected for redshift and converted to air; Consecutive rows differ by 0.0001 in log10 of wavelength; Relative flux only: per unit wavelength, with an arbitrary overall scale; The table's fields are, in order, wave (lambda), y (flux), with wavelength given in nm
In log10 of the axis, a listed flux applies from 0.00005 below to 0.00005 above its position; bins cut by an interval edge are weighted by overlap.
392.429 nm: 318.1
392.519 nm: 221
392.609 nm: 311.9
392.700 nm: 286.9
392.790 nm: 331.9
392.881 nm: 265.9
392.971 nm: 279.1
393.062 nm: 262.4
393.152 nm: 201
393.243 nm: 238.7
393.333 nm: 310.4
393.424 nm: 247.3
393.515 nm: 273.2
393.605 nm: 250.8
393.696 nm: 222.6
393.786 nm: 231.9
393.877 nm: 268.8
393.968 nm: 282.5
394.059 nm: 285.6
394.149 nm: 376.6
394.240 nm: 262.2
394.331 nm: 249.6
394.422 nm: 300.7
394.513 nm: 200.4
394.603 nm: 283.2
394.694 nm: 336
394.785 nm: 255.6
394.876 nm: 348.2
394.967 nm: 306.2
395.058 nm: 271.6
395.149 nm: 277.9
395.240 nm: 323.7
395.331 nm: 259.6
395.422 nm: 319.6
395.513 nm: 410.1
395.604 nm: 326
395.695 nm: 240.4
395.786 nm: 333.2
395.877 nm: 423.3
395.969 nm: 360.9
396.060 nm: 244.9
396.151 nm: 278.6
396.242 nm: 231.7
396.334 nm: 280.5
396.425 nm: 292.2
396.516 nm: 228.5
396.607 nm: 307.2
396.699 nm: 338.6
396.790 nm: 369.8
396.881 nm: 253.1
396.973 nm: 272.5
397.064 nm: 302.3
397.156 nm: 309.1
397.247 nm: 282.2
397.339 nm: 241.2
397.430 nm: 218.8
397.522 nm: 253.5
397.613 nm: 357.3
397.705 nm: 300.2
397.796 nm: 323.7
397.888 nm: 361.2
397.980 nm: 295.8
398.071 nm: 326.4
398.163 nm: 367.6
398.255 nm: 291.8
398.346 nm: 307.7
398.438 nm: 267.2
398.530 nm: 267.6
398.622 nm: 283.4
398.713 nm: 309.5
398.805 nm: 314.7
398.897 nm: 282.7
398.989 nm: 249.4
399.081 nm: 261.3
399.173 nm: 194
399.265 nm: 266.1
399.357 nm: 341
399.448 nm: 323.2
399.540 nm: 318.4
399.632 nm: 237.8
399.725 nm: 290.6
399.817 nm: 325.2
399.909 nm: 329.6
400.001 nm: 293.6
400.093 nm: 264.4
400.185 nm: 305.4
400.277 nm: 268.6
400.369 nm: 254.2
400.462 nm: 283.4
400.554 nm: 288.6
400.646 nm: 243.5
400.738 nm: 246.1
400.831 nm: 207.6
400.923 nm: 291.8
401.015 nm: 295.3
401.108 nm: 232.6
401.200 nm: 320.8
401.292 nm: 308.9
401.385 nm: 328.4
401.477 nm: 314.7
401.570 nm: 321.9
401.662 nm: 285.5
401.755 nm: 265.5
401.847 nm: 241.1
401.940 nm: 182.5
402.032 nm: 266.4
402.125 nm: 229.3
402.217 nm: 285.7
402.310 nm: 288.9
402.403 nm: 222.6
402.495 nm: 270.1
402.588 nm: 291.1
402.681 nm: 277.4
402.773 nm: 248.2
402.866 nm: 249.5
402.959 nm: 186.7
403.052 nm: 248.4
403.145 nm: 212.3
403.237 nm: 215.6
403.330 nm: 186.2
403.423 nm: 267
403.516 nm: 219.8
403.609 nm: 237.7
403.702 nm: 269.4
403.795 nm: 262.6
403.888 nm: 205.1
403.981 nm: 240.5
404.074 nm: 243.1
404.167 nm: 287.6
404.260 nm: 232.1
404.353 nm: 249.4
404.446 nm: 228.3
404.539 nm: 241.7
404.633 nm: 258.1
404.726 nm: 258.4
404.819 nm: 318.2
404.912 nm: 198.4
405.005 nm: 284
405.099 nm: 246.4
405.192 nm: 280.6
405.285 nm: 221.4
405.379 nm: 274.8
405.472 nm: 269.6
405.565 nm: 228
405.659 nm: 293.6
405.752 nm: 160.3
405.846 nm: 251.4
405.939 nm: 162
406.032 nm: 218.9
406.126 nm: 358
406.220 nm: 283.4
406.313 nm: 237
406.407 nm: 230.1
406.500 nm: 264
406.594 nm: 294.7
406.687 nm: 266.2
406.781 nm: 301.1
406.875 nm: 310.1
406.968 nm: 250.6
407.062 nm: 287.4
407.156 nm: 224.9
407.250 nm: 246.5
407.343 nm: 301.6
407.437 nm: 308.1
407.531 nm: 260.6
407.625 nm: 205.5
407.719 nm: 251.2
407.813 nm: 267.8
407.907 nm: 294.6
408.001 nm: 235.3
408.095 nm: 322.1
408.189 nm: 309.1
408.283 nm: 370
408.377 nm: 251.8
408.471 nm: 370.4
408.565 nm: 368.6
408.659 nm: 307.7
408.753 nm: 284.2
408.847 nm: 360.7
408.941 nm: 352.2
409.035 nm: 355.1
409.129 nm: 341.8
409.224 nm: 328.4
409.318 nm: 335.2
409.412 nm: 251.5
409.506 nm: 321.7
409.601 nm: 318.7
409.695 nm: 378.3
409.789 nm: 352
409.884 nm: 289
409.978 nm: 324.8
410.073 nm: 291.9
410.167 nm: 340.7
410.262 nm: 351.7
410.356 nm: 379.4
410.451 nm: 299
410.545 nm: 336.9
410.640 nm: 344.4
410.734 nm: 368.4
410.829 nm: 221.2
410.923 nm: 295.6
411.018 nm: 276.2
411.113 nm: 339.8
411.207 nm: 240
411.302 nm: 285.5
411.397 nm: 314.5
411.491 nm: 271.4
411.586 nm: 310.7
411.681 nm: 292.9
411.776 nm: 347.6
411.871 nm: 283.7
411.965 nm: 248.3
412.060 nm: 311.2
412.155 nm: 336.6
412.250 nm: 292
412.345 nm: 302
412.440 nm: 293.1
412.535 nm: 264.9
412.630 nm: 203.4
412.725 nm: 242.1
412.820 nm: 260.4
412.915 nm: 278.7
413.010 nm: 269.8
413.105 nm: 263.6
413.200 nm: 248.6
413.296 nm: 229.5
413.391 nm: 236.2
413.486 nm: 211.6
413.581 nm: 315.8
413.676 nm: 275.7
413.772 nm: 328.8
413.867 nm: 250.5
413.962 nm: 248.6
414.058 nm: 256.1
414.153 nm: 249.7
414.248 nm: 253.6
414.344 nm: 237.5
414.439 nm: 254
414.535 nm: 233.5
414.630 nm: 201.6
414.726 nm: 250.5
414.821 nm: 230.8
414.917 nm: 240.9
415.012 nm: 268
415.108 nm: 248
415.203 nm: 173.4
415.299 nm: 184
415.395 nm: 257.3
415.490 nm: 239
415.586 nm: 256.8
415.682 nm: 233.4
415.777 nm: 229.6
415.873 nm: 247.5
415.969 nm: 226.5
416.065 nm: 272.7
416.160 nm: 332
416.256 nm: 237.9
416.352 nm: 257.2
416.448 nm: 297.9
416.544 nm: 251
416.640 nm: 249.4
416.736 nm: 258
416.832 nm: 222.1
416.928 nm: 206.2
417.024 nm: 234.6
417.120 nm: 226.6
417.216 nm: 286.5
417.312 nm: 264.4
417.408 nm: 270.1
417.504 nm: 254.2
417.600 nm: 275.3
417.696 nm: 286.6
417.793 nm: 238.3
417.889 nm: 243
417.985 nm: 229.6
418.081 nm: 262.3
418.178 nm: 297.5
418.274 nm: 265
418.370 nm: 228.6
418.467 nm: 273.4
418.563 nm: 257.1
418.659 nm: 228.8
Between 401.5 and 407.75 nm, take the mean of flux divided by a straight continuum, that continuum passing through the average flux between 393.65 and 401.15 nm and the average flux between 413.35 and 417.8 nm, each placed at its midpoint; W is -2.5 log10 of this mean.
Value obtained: 0.08 mag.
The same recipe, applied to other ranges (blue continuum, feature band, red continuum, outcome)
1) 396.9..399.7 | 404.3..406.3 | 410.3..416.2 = 0.119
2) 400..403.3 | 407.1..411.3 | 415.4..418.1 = -0.191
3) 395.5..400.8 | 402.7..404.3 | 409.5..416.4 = 0.207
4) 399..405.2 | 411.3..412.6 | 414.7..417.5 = -0.176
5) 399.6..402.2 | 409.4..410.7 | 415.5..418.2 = -0.242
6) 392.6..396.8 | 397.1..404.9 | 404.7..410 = 0.059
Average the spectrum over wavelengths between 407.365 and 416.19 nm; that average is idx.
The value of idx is 284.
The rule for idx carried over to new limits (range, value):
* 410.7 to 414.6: 274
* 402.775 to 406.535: 244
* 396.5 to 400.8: 290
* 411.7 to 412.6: 296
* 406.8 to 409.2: 298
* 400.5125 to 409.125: 267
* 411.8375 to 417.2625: 254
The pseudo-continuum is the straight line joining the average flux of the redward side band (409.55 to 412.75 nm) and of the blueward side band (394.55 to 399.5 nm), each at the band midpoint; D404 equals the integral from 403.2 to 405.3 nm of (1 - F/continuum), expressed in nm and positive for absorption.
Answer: 0.38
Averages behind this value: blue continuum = 298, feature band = 246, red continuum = 305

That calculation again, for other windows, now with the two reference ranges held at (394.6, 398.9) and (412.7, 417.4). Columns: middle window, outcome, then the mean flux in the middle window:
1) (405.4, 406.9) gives 0.093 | 258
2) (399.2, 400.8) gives 0.038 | 285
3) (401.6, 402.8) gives 0.112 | 259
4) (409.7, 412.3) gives -0.488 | 310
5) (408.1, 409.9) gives -0.422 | 329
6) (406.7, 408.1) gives 0.009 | 269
